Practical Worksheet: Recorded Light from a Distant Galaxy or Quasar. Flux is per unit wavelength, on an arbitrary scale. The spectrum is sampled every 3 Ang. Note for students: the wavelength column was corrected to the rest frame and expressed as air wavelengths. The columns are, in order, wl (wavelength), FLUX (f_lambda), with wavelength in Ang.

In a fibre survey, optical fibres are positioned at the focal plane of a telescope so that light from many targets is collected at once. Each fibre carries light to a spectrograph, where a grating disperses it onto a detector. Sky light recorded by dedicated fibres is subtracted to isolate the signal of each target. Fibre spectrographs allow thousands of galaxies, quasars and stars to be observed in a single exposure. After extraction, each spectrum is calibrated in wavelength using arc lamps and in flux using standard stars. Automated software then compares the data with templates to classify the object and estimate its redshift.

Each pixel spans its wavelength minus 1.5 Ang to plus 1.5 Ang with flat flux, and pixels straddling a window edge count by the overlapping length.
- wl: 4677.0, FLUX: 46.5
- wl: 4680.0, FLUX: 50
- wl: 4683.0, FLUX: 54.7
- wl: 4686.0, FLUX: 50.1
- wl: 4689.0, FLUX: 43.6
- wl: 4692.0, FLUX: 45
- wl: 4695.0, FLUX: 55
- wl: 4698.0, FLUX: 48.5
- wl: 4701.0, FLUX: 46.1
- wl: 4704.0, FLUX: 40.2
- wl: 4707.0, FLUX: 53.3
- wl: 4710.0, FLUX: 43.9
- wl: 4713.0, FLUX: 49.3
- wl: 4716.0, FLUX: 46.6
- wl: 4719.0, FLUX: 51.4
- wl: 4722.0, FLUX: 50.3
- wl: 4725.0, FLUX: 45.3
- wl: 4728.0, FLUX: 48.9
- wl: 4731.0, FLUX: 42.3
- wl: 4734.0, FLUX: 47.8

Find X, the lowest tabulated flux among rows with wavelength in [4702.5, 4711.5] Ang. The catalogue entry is 40.2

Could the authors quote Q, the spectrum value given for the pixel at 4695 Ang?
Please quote 55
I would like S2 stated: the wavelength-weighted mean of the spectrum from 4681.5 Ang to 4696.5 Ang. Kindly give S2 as 49.7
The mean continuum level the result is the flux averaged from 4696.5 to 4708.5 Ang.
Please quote 47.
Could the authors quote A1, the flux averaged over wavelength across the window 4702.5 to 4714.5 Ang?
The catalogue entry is 46.7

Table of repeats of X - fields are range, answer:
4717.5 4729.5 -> 45.3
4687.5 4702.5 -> 43.6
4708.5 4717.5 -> 43.9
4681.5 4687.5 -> 50.1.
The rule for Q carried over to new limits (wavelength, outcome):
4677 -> 46.5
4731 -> 42.3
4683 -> 54.7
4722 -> 50.3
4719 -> 51.4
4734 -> 47.8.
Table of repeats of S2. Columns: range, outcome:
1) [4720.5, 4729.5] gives 48.2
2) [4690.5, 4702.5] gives 48.6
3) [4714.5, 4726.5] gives 48.4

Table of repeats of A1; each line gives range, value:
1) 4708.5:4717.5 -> 46.6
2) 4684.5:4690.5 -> 46.9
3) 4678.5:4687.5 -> 51.6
